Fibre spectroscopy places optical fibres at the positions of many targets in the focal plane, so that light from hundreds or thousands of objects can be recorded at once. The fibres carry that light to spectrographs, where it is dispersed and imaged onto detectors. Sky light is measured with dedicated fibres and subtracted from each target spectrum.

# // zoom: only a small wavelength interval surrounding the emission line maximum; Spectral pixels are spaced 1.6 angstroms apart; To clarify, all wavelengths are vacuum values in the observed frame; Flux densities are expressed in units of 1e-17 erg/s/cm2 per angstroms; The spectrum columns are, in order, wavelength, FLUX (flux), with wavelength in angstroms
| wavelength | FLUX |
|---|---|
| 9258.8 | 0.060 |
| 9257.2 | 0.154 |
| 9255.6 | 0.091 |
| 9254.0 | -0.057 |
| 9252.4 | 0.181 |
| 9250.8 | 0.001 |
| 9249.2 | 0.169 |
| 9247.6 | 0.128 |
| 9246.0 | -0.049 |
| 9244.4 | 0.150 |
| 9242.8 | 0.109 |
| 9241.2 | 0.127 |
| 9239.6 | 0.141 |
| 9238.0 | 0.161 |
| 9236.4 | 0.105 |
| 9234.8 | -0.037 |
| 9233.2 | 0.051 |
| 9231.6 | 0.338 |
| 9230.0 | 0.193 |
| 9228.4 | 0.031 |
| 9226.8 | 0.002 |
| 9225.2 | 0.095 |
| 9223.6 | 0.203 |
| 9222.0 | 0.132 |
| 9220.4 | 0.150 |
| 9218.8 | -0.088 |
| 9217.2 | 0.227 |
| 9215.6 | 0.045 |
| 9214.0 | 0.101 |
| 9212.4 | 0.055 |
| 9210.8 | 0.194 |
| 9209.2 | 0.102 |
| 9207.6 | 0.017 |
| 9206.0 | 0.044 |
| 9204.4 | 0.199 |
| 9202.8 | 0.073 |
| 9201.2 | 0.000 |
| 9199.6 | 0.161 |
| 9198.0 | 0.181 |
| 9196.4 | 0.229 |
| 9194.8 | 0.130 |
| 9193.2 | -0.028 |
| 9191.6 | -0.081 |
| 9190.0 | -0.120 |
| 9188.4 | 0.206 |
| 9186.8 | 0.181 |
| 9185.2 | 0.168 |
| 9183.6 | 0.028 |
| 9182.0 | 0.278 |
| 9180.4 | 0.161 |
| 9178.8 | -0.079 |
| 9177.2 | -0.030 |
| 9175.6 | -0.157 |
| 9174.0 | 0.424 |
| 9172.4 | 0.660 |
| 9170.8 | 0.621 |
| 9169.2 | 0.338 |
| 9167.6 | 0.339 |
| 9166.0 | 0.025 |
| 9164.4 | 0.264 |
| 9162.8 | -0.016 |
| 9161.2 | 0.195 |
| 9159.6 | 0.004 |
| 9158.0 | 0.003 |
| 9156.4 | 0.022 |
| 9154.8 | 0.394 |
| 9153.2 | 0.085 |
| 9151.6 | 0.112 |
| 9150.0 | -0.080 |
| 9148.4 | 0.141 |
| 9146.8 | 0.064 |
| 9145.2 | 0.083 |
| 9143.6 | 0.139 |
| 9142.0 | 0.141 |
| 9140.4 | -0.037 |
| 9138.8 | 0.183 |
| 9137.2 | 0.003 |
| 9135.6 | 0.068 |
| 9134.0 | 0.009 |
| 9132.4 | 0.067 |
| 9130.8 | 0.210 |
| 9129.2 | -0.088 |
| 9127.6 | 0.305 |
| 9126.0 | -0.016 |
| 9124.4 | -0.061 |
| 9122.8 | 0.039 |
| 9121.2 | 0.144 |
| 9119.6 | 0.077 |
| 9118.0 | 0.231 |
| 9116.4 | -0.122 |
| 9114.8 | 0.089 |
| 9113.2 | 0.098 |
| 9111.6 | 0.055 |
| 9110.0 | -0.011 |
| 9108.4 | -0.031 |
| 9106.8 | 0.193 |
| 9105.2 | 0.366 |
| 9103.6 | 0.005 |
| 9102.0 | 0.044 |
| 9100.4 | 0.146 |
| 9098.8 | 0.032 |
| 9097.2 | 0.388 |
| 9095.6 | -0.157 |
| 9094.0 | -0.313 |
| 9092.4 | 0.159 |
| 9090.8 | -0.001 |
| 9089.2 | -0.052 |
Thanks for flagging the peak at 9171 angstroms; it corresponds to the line Hgamma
